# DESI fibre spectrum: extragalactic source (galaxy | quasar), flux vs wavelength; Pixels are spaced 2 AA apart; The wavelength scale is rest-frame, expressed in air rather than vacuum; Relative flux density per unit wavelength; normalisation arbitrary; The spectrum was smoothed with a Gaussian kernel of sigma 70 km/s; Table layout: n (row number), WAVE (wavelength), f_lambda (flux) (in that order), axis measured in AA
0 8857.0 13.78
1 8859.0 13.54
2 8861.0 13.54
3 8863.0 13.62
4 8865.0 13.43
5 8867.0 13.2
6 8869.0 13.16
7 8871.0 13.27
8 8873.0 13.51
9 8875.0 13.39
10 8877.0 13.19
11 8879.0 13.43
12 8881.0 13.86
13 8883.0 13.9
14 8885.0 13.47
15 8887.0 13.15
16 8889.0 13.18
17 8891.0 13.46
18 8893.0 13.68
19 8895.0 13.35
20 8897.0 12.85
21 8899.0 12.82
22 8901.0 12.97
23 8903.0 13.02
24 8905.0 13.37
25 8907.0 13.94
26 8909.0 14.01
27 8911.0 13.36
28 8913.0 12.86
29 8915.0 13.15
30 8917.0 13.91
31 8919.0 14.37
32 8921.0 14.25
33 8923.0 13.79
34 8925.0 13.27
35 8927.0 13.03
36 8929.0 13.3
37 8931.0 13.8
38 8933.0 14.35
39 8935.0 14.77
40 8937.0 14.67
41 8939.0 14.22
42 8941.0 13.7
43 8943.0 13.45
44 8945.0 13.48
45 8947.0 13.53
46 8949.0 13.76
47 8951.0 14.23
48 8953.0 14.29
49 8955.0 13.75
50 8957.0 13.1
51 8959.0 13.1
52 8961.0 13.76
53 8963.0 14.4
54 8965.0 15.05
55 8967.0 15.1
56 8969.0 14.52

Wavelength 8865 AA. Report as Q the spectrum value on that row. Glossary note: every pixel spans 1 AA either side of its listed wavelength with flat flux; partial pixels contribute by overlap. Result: 13.43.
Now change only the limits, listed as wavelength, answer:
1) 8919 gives 14.37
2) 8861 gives 13.54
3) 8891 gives 13.46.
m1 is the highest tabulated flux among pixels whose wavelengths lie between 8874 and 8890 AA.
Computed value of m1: 13.9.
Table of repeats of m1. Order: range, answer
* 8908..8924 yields 14.37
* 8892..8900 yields 13.68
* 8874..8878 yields 13.39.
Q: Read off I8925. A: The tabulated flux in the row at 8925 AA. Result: 13.27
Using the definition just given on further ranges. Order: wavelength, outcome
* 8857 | 13.78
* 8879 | 13.43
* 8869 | 13.16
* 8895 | 13.35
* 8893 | 13.68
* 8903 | 13.02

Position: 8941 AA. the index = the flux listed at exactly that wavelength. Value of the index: 13.7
